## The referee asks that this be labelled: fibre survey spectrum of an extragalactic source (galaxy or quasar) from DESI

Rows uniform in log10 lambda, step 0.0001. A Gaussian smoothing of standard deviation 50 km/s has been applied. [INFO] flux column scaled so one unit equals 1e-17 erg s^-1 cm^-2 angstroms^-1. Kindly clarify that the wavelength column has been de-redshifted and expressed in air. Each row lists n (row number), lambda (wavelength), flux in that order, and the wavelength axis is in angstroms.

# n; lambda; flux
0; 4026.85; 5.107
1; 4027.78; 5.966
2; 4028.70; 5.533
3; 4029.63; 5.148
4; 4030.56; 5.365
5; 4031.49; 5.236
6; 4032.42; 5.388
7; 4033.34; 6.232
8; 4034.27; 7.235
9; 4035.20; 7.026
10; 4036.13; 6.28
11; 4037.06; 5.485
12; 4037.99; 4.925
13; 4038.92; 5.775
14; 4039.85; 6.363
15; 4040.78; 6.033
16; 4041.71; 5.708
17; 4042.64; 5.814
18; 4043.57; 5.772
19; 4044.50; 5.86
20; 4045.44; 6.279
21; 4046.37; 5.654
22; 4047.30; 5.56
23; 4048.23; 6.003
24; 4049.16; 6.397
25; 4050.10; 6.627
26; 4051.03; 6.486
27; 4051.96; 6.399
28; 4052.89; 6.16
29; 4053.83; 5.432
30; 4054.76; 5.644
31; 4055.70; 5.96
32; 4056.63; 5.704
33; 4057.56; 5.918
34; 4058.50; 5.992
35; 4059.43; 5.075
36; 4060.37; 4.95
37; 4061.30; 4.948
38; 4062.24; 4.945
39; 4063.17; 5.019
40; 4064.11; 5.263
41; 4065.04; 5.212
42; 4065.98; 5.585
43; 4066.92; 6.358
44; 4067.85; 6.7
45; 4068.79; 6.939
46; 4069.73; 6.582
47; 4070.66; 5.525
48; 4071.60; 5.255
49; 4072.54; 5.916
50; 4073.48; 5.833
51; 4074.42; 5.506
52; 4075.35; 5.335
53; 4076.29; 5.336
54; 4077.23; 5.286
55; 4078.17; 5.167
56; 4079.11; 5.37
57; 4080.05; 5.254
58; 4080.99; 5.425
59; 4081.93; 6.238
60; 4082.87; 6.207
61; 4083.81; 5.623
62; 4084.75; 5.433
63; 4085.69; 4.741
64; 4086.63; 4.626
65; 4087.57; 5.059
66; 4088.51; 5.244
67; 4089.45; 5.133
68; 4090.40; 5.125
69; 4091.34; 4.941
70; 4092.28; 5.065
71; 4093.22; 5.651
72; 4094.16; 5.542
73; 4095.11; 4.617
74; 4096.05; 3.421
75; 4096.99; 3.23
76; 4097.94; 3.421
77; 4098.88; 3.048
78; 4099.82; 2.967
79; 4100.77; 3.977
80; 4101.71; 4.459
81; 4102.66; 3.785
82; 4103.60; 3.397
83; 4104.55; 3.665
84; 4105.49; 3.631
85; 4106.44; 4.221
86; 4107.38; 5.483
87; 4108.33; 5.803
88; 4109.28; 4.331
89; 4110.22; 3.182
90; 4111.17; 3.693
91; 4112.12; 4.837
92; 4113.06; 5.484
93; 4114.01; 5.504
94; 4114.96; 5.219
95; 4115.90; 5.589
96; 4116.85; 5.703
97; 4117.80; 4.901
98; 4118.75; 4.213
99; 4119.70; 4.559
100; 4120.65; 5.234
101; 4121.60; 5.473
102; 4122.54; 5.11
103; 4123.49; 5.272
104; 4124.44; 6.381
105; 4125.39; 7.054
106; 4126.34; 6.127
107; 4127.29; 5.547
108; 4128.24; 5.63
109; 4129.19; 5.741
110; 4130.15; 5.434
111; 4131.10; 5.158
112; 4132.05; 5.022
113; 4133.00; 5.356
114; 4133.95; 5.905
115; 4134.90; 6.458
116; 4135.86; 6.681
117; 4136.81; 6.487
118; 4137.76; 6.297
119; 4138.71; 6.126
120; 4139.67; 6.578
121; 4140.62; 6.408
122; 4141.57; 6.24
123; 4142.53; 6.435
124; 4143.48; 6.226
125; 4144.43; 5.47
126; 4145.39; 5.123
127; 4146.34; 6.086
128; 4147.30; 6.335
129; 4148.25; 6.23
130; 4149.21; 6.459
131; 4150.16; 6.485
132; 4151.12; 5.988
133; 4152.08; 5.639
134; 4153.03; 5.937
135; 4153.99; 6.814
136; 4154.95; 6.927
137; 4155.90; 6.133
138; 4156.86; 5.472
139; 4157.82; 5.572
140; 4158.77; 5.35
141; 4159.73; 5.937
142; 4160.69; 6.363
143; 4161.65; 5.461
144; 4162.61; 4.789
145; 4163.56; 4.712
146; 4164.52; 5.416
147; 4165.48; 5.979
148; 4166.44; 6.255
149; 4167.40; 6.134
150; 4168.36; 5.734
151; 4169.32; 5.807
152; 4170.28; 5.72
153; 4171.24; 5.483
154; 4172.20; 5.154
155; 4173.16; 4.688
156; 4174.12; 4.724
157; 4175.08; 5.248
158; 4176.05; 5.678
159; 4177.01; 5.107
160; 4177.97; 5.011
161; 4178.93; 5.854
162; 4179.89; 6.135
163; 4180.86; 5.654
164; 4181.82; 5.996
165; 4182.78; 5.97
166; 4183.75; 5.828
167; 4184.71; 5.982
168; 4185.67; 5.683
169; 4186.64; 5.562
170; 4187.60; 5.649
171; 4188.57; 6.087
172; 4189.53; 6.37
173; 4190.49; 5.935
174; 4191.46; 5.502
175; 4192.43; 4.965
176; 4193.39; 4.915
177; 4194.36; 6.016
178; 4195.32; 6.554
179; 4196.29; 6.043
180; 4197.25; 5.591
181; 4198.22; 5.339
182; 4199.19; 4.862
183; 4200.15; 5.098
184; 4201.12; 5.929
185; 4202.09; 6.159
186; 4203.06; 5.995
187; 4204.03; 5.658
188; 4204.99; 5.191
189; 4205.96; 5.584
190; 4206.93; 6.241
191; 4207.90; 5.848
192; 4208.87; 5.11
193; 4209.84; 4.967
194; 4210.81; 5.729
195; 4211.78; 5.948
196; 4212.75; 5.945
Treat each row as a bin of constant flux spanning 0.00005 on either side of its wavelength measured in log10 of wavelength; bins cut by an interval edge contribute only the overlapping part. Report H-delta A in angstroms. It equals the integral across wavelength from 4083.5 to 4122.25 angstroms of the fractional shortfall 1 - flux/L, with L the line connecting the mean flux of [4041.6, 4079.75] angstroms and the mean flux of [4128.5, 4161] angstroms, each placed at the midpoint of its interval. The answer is 8.35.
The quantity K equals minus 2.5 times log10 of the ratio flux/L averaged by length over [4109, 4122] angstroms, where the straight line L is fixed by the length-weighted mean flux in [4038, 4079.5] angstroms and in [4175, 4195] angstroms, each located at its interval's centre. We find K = 0.179 mag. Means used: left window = 5.76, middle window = 4.86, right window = 5.69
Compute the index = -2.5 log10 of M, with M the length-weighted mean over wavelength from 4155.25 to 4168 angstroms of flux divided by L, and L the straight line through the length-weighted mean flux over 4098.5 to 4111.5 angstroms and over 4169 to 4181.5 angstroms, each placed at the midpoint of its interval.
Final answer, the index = -0.11 mag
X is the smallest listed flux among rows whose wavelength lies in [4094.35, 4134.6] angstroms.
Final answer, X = 2.967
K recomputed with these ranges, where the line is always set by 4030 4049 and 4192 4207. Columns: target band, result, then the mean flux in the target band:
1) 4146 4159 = -0.08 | 6.12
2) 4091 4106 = 0.39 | 4.04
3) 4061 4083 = 0.04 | 5.63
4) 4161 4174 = 0.04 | 5.48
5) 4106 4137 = 0.08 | 5.35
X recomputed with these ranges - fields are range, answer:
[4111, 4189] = 3.693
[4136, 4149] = 5.123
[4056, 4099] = 3.048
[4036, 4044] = 4.925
